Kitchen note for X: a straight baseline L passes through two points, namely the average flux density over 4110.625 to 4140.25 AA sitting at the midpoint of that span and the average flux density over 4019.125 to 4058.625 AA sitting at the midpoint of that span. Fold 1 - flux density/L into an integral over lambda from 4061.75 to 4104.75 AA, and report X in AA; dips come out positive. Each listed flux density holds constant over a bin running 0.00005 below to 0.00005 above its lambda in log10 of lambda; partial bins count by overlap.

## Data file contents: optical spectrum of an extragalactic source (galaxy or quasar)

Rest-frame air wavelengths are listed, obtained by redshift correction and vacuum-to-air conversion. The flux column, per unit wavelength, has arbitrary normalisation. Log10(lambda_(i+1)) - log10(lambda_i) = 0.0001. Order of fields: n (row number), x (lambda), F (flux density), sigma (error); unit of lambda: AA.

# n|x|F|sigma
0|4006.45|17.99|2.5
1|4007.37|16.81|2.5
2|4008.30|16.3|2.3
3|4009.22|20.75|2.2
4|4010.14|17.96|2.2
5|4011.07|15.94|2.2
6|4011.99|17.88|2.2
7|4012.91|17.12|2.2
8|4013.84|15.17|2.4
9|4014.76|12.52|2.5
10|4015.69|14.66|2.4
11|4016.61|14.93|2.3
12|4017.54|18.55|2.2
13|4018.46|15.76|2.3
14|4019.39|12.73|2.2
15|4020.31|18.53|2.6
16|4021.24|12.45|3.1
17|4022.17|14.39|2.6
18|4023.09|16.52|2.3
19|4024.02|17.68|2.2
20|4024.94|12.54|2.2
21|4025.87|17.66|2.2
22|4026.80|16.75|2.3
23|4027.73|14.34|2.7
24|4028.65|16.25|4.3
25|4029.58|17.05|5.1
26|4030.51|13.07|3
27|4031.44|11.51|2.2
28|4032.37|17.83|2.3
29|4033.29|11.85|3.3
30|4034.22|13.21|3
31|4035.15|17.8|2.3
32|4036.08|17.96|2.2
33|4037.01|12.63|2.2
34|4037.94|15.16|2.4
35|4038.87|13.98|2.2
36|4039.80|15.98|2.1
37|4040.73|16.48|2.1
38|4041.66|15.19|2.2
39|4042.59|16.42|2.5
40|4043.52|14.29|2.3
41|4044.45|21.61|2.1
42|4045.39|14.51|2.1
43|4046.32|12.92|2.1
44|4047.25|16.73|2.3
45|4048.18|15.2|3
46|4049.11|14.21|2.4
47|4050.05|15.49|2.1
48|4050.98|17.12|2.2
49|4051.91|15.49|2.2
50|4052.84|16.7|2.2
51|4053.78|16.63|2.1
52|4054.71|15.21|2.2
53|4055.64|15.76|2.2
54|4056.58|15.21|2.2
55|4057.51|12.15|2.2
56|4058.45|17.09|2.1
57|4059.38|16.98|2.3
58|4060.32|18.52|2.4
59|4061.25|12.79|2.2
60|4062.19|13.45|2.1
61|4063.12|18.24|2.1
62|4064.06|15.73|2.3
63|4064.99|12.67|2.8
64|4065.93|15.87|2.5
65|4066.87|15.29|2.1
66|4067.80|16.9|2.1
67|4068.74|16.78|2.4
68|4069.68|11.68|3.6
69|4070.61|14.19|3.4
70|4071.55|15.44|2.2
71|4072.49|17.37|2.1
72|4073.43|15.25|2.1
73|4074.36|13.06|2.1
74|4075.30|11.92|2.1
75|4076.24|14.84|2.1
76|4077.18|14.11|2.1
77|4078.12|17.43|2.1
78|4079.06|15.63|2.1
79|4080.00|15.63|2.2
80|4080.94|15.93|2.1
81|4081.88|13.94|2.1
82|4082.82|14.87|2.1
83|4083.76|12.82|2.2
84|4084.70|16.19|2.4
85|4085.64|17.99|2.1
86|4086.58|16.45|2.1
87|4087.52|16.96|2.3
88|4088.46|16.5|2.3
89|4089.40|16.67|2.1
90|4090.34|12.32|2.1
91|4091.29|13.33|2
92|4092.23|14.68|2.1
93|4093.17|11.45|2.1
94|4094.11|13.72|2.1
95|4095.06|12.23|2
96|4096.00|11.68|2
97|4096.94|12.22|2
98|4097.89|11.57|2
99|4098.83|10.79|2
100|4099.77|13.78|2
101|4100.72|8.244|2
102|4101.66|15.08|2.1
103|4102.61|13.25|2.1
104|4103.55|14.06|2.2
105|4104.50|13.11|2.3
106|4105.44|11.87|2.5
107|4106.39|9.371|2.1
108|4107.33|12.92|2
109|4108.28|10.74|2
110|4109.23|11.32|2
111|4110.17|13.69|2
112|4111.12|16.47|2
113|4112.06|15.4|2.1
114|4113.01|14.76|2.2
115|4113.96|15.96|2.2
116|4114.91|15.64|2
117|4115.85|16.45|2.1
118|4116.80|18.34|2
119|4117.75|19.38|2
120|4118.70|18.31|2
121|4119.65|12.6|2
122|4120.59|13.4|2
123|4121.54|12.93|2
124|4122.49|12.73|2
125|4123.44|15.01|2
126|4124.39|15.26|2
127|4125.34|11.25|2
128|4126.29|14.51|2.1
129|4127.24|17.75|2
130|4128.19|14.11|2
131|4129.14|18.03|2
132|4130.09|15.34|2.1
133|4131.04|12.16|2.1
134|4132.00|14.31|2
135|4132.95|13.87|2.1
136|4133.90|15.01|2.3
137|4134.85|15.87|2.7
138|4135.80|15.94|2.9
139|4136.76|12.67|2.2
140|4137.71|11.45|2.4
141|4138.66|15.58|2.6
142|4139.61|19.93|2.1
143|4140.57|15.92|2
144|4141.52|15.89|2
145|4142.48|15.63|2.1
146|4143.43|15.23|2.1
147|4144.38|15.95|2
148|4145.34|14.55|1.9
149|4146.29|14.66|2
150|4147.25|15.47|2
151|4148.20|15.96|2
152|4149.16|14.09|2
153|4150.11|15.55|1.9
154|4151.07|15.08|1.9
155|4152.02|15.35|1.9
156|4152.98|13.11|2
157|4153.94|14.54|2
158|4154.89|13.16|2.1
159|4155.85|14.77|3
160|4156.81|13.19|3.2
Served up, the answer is 2.6 AA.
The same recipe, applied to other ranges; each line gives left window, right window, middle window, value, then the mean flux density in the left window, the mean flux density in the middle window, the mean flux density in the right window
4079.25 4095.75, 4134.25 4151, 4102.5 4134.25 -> 1.42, 14.8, 14.4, 15.3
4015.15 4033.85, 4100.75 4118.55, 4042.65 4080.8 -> -1.58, 15.2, 15.4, 14.2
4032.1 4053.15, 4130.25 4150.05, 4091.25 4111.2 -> 3.68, 15.6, 12.4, 15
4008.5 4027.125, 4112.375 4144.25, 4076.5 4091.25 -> 0.04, 16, 15.5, 15.2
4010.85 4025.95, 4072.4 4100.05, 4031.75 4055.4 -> -0.80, 15.5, 15.6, 14.3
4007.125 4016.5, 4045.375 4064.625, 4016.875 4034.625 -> 1.05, 16.4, 15.2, 15.5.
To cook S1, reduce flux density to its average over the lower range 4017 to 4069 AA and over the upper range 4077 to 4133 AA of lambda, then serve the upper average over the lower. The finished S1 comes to 0.9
